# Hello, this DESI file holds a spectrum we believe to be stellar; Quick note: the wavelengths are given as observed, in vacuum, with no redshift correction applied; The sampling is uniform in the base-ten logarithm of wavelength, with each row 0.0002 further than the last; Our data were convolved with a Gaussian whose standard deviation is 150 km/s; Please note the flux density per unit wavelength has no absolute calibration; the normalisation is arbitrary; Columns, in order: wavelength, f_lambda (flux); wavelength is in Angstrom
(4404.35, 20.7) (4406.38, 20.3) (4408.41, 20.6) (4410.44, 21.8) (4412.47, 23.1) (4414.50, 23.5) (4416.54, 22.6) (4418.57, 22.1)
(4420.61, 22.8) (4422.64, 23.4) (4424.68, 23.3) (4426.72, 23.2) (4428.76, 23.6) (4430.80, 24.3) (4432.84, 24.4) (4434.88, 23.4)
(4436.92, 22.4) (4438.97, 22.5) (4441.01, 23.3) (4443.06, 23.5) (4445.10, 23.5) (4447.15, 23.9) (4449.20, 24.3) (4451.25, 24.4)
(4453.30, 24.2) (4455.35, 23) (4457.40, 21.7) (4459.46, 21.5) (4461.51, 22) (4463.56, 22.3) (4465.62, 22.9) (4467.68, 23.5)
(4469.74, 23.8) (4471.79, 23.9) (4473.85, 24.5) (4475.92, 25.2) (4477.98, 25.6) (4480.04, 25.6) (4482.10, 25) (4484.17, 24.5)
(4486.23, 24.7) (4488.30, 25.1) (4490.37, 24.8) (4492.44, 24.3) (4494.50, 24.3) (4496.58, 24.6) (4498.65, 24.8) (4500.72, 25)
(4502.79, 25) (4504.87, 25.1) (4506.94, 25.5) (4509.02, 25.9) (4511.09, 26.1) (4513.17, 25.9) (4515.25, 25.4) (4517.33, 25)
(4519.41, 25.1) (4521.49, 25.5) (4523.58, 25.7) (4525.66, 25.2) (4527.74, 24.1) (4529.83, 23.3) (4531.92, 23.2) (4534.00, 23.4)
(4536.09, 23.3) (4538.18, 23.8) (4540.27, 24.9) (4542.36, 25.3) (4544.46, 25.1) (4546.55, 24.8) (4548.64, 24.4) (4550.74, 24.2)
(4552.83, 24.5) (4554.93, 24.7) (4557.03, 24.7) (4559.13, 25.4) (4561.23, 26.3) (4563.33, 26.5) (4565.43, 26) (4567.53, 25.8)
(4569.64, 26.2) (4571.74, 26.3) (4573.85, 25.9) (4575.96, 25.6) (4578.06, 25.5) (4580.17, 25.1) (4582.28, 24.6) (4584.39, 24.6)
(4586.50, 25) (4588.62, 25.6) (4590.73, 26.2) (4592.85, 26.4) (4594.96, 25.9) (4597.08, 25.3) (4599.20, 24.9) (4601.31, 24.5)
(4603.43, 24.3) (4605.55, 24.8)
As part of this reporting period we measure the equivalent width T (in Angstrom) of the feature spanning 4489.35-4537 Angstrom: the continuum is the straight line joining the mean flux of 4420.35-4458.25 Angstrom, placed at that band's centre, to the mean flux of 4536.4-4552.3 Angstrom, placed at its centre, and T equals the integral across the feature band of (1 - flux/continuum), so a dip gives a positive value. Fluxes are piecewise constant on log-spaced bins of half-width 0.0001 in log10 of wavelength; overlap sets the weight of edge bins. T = -1.1 Angstrom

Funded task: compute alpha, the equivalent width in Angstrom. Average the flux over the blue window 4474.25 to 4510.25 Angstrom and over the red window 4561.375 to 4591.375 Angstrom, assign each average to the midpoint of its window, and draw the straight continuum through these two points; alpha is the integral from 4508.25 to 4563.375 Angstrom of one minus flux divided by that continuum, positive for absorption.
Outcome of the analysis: 1.07 Angstrom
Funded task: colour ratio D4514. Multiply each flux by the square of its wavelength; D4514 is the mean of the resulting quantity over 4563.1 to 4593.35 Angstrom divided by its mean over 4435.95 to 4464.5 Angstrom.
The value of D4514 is 1.18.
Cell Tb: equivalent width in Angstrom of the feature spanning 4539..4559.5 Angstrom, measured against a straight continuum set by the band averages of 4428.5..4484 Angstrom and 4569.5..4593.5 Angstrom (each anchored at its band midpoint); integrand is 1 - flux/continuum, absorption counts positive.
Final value 0.2 Angstrom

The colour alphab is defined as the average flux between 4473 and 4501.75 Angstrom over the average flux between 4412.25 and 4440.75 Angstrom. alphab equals 1.1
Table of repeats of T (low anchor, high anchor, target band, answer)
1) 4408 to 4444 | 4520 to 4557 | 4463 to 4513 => -1.88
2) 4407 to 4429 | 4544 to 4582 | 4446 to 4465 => 0.26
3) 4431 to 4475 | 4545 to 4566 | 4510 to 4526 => -0.68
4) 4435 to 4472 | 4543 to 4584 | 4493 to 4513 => -0.85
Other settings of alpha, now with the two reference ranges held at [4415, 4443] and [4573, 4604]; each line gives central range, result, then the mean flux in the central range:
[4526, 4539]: 0.51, 23.6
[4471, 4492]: -0.88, 24.9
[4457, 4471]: 0.63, 22.6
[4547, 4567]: -0.24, 25.2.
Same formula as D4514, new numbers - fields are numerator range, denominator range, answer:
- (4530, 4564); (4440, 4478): 1.09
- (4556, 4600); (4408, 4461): 1.18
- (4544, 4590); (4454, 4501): 1.10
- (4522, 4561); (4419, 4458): 1.09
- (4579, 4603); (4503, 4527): 1.03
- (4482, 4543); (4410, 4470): 1.11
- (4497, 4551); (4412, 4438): 1.12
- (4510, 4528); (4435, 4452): 1.12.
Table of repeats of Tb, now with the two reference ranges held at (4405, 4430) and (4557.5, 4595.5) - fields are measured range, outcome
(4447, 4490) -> -0.7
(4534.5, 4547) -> 0.3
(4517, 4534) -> 0.1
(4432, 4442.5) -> -0.1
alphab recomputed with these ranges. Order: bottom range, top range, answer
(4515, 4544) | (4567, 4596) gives 1.05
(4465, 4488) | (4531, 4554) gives 0.99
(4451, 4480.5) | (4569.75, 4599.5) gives 1.08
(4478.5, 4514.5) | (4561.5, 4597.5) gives 1.02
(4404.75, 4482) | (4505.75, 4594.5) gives 1.08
